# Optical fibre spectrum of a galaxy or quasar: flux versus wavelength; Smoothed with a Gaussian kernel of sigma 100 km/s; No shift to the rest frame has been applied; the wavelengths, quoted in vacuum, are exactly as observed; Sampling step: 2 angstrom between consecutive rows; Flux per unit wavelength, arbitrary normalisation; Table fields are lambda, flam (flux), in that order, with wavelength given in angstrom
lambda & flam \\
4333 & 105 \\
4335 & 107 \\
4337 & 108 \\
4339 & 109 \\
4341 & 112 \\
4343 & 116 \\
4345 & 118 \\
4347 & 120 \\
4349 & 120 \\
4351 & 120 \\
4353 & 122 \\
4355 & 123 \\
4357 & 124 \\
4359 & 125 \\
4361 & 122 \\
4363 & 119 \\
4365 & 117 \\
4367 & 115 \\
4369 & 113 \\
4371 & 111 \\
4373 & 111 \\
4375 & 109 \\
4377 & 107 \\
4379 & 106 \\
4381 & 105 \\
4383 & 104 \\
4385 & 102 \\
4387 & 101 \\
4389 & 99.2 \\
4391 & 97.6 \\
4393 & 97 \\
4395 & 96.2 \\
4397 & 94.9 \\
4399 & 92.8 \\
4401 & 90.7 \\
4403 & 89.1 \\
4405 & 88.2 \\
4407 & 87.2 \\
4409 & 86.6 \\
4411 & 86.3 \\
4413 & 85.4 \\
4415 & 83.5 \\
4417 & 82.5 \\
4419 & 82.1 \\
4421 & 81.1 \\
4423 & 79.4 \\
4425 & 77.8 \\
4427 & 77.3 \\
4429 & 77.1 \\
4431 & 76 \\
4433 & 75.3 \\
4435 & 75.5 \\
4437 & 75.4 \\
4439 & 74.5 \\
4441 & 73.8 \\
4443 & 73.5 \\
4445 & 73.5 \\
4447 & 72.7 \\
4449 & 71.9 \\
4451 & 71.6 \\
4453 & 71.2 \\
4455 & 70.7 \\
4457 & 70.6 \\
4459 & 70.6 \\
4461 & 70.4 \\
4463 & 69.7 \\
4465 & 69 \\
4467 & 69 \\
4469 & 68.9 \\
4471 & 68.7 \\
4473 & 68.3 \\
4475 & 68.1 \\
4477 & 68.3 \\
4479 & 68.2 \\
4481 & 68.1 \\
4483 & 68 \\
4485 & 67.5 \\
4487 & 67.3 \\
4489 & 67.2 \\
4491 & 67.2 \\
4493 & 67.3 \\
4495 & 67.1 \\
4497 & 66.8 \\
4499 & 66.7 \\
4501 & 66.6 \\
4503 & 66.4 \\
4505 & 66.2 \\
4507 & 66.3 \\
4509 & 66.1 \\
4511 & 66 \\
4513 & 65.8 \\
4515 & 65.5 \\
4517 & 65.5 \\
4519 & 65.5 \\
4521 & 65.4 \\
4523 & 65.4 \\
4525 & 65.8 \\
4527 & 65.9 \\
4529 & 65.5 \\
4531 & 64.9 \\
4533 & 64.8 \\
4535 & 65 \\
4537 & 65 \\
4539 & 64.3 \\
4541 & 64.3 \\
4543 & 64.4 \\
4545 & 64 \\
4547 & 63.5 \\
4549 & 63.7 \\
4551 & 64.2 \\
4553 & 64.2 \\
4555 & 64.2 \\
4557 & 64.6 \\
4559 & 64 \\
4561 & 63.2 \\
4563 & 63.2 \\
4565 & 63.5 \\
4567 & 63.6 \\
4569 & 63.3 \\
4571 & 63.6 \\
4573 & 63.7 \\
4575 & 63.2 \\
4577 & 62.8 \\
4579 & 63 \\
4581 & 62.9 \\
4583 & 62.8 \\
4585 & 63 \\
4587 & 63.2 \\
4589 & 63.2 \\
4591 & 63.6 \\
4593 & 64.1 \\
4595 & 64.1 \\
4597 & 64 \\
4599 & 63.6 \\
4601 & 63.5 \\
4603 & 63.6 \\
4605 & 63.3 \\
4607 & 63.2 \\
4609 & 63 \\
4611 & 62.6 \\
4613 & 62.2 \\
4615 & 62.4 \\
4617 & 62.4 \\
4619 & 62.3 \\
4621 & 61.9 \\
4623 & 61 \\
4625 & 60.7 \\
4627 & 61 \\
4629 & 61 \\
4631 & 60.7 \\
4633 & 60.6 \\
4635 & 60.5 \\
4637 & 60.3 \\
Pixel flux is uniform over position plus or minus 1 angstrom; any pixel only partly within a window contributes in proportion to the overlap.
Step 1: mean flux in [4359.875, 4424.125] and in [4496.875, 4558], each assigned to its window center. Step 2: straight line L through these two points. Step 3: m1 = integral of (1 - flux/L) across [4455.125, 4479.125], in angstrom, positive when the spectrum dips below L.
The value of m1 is 3.2 angstrom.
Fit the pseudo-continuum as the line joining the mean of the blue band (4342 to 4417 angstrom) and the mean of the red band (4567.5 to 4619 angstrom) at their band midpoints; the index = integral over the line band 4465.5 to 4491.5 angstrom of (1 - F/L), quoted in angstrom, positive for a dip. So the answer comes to 5.4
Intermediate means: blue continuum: 105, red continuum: 63.2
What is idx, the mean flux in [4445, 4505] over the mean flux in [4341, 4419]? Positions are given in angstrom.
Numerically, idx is 0.7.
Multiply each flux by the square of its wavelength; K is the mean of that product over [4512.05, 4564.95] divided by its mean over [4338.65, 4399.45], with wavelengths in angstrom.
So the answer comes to 0.6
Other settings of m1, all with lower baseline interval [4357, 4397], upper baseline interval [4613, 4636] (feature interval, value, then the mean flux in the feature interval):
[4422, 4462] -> 9.2 angstrom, 73.9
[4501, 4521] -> 4.1 angstrom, 65.9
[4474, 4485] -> 2.6 angstrom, 68.1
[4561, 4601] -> 3.5 angstrom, 63.4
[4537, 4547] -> 1.7 angstrom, 64.2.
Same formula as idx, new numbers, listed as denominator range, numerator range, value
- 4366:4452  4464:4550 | 0.75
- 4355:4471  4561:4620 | 0.71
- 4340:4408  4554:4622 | 0.59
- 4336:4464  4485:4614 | 0.69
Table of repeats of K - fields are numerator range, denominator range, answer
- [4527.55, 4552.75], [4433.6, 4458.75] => 0.92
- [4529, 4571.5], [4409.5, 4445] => 0.86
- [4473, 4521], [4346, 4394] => 0.63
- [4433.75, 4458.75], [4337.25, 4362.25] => 0.64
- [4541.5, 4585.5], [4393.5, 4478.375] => 0.87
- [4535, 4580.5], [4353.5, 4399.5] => 0.64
